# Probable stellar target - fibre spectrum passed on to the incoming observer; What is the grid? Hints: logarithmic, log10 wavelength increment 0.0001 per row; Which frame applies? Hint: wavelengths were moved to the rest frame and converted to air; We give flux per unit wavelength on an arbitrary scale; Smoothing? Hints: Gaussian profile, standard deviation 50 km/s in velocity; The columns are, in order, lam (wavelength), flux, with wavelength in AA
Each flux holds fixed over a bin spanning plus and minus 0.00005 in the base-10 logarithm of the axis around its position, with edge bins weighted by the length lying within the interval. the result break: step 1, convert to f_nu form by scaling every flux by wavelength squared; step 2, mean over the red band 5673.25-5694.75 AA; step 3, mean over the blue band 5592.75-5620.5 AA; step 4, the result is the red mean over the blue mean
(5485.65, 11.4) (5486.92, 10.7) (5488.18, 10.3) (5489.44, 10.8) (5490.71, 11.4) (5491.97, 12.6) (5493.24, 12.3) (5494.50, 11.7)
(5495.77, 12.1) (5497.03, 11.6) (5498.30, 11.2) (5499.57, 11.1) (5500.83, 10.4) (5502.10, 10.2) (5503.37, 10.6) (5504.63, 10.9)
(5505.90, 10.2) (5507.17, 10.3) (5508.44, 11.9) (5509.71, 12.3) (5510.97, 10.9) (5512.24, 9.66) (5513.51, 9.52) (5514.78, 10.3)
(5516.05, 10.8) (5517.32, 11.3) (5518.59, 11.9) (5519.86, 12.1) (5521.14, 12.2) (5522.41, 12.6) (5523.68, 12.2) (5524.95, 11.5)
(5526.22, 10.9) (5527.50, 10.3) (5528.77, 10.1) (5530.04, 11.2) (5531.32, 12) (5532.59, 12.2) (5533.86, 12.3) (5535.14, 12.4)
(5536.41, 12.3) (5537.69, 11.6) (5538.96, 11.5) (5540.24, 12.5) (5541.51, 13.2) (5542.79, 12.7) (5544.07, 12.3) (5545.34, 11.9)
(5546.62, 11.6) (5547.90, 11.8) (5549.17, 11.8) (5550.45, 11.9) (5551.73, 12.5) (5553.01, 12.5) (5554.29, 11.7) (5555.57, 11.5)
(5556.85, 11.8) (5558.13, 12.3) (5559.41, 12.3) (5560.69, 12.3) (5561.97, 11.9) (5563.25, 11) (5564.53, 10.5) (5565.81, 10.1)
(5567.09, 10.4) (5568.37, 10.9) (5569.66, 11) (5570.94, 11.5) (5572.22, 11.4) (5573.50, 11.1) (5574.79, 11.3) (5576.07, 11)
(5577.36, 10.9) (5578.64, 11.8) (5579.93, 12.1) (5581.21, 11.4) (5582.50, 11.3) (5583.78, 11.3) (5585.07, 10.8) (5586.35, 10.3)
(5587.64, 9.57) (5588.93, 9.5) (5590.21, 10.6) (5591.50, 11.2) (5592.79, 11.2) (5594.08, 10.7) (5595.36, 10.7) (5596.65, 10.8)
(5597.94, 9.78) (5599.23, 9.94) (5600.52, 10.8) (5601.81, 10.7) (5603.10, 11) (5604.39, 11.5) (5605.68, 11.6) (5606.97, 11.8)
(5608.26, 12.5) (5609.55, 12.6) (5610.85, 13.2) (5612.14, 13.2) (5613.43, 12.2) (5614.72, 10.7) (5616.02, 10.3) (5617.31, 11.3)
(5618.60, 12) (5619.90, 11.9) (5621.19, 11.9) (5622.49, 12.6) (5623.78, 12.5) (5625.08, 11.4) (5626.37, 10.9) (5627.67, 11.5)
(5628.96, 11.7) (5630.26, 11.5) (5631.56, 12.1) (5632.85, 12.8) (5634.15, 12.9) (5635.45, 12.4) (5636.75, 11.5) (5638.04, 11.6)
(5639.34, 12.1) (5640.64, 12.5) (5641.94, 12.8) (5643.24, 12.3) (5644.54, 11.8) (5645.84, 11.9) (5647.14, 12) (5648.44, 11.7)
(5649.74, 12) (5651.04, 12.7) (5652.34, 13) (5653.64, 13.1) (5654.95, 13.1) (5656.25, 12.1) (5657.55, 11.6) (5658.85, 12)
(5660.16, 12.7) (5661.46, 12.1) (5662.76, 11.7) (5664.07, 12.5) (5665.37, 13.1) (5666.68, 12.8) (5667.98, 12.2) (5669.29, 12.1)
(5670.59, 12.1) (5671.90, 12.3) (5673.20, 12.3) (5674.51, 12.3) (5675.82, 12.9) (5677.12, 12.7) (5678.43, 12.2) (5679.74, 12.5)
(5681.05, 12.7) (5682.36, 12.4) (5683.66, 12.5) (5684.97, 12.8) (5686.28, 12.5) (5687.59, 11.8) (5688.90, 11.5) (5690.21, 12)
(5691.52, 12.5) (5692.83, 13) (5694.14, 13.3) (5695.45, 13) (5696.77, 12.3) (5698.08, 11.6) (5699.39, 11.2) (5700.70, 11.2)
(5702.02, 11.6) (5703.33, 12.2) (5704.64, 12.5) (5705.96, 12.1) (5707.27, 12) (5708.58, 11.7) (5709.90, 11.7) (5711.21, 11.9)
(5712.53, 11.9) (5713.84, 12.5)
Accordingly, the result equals 1.13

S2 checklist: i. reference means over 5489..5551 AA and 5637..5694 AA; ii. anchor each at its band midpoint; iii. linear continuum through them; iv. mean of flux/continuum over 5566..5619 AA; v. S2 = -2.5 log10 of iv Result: 0.07 mag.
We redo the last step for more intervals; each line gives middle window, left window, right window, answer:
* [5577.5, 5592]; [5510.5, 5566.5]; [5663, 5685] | 0.10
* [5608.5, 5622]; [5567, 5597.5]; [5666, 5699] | -0.05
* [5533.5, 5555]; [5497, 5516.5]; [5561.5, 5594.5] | -0.12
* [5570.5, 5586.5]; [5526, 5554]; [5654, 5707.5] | 0.07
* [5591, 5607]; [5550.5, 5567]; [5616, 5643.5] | 0.09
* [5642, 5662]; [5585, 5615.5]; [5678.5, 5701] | -0.04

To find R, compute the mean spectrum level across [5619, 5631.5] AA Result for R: 11.8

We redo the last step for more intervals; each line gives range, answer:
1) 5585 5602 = 10.5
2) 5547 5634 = 11.4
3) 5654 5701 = 12.3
